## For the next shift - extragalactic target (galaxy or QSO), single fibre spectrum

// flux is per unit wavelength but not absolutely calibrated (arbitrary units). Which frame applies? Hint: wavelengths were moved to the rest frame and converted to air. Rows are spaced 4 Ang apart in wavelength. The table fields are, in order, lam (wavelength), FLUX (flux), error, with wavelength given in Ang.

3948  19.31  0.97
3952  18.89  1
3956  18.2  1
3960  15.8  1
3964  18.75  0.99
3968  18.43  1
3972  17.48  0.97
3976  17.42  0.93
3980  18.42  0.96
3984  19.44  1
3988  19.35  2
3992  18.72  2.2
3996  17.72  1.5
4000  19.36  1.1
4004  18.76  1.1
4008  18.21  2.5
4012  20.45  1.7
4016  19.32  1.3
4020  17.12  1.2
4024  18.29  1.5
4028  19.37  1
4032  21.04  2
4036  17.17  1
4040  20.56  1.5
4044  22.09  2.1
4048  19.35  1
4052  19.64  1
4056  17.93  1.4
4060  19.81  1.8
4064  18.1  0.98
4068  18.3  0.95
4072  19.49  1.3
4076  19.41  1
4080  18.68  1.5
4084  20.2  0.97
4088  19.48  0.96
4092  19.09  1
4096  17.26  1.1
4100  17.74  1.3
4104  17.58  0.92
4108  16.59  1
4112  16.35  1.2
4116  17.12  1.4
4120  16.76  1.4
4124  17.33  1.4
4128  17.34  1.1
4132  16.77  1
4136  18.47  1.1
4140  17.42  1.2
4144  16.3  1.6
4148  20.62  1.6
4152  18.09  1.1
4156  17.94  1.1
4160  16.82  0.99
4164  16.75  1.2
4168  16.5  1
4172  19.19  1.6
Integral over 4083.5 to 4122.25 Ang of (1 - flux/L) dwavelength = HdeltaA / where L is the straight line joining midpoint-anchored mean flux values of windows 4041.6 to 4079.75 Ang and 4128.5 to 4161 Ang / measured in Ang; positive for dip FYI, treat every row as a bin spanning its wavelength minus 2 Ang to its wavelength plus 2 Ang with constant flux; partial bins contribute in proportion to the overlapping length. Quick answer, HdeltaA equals 1.79 Ang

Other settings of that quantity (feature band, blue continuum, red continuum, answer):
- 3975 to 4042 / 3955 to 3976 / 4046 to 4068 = -2.3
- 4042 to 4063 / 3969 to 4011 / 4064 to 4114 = -1.5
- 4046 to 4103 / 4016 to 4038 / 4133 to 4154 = -1.3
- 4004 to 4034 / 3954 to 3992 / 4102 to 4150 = -1.9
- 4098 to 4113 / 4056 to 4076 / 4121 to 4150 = 0.9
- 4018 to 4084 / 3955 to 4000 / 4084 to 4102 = -2.6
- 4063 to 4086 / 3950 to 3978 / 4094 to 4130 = -2.3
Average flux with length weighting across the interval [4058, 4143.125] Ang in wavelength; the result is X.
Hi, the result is 18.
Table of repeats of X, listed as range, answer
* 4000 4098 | 19.1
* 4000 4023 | 18.8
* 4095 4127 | 17.1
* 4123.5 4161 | 17.7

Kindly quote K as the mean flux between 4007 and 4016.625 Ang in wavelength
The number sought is 19.4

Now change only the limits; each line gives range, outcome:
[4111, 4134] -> 17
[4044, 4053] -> 20.1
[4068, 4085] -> 19.3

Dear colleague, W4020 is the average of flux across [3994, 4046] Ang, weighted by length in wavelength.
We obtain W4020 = 19.2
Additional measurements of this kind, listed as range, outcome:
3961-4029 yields 18.6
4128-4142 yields 17.5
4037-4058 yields 19.8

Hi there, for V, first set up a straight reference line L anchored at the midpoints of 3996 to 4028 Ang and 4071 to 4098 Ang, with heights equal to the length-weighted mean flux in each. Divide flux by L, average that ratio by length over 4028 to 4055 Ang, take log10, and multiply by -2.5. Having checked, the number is -0.054 mag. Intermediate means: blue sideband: 18.8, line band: 19.9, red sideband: 19.1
